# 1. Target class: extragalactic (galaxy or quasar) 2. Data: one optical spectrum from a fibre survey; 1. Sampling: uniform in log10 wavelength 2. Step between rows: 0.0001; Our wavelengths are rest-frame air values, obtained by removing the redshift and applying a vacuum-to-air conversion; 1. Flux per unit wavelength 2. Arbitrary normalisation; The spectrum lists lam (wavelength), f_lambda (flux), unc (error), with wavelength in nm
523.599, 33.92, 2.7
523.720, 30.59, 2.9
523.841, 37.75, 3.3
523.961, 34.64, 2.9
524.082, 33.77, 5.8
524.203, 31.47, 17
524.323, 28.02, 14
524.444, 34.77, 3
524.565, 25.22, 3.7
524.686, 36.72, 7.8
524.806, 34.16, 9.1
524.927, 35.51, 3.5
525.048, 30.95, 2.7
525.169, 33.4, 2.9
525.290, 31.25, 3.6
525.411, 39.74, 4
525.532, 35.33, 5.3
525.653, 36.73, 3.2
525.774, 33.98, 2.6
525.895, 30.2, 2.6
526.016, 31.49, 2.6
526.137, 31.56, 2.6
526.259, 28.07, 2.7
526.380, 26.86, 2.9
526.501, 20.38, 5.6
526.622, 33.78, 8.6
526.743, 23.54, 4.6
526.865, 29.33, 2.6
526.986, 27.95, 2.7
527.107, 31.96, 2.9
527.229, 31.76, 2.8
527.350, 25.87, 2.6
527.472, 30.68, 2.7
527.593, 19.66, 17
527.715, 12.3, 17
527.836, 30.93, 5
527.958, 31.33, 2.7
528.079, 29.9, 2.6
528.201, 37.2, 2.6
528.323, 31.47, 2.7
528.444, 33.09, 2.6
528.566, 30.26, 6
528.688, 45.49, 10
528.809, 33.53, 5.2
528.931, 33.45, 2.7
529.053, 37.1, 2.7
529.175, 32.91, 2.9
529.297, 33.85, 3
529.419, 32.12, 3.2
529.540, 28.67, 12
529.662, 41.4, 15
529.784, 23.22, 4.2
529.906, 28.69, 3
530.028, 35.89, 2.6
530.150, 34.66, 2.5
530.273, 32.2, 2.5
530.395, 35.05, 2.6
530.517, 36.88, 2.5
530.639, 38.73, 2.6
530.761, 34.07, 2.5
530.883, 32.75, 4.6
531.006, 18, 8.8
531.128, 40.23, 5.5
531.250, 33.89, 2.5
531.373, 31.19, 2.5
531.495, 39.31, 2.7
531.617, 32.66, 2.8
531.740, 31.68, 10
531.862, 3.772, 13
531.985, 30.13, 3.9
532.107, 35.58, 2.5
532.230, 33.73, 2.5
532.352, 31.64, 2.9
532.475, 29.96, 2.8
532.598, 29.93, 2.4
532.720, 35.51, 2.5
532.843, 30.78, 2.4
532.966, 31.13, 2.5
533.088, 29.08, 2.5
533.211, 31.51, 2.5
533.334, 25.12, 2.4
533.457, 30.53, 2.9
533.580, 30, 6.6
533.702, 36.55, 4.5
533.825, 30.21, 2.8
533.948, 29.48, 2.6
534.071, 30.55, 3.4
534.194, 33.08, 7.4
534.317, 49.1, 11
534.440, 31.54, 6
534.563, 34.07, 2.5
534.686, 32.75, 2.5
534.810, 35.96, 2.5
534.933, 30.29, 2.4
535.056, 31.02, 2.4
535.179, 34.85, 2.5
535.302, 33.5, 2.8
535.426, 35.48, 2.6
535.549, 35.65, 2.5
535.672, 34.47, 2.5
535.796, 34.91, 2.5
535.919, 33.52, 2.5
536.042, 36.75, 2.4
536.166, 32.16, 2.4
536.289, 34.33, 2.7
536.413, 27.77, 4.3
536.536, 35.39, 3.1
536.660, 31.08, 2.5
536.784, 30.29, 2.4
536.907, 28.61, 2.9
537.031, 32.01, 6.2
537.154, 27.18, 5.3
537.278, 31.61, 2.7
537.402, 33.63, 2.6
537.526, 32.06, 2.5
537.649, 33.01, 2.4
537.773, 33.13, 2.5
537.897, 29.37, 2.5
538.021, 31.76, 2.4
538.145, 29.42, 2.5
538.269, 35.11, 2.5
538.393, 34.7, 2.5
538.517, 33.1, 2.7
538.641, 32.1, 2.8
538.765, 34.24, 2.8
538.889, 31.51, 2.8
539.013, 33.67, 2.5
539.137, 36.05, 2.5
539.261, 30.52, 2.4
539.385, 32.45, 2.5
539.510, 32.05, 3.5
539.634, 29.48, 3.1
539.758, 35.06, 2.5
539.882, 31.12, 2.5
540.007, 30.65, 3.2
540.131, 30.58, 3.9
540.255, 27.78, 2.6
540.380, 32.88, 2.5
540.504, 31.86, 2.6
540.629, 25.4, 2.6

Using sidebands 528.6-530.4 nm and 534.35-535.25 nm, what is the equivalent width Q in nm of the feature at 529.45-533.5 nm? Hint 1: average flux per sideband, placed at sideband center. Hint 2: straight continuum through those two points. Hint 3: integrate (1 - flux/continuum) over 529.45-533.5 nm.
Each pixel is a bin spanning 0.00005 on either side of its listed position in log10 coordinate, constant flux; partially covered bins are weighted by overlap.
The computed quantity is 0.27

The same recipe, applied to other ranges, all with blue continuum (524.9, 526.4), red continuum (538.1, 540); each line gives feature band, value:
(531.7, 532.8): 0.12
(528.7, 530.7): -0.07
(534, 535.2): -0.06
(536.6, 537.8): 0.05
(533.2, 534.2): 0.06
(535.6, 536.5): -0.02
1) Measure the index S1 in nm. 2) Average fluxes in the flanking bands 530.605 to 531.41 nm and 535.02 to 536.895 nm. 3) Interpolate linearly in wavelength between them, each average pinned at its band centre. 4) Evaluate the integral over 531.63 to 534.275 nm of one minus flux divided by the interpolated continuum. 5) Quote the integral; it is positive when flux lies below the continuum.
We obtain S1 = 0.21 nm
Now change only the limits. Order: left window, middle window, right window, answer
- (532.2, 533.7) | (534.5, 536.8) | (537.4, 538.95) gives -0.12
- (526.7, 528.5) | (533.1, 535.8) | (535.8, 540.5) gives -0.20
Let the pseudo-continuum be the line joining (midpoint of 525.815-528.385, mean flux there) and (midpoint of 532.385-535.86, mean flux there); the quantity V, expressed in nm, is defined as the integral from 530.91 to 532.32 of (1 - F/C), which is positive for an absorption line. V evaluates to 0.05 nm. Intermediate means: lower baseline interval 28.4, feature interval 30.1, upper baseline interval 32.7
